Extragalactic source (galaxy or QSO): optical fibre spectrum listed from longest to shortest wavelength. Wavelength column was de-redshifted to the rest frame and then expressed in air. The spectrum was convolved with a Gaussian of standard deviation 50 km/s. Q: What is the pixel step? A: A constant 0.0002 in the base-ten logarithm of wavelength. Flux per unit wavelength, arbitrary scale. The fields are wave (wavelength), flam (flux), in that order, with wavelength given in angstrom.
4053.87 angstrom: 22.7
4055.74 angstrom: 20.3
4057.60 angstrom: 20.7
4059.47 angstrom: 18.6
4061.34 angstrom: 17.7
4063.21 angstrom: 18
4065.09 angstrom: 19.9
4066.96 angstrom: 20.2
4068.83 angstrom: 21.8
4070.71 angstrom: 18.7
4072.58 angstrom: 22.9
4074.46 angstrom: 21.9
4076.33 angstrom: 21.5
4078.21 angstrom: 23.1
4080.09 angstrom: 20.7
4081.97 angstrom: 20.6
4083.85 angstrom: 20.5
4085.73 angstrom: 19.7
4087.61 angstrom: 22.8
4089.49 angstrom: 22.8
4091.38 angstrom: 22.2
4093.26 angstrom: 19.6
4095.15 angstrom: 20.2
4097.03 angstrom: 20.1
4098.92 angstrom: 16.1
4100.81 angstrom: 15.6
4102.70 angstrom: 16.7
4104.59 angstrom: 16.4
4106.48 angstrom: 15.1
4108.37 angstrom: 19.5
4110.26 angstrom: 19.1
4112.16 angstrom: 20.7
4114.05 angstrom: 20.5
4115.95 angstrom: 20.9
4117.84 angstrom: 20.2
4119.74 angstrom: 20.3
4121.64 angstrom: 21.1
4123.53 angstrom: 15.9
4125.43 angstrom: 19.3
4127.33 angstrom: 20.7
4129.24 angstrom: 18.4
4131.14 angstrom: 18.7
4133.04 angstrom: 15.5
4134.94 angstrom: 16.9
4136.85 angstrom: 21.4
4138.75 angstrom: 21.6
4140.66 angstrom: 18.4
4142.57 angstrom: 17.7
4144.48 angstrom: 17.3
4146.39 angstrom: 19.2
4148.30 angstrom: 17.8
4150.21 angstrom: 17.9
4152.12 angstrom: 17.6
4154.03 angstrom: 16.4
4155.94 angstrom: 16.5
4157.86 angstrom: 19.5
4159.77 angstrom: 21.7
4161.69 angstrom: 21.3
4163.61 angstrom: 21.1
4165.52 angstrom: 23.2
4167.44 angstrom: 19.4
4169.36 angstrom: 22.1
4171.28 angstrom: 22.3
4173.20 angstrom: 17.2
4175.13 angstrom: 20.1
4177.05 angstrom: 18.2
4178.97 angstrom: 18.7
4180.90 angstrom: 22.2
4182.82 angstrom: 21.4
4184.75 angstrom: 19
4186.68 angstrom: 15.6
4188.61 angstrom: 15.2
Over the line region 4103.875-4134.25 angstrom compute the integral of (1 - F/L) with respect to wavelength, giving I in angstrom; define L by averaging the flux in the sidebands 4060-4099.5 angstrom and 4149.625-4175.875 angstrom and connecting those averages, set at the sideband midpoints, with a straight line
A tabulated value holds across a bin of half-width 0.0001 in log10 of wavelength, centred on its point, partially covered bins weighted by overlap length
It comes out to 1.9 angstrom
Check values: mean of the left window 20.5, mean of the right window 19.8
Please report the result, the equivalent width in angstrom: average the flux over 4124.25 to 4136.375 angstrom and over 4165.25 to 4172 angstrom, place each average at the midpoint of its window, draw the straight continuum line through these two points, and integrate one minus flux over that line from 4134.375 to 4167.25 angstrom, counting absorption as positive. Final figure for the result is 1.4 angstrom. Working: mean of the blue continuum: 18.3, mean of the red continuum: 21.6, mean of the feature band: 19.2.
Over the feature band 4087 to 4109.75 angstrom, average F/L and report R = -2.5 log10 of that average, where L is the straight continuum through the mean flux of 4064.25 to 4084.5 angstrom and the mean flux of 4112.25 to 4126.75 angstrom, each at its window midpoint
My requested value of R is 0.09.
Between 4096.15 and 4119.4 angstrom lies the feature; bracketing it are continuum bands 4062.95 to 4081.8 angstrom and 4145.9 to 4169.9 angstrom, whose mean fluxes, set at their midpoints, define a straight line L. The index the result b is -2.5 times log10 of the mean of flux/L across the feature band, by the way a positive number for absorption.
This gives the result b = 0.106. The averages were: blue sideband 21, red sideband 19.5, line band 18.5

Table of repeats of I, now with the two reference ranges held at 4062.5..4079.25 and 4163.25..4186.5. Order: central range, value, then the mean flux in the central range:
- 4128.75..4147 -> 1.76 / 18.5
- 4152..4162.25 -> 0.76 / 18.8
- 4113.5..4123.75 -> 0.27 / 20.1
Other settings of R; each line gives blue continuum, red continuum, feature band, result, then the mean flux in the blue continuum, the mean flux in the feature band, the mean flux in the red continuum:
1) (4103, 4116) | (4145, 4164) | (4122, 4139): 0.00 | 18.6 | 18.7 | 18.8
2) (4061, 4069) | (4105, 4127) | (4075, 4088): -0.10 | 19.4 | 21.2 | 19.3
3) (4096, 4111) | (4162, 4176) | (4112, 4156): 0.00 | 17.3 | 18.8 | 20.8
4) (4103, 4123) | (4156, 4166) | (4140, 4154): 0.14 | 19.2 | 17.9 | 20.8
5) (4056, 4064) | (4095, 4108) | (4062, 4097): -0.16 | 18.9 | 20.9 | 17.1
